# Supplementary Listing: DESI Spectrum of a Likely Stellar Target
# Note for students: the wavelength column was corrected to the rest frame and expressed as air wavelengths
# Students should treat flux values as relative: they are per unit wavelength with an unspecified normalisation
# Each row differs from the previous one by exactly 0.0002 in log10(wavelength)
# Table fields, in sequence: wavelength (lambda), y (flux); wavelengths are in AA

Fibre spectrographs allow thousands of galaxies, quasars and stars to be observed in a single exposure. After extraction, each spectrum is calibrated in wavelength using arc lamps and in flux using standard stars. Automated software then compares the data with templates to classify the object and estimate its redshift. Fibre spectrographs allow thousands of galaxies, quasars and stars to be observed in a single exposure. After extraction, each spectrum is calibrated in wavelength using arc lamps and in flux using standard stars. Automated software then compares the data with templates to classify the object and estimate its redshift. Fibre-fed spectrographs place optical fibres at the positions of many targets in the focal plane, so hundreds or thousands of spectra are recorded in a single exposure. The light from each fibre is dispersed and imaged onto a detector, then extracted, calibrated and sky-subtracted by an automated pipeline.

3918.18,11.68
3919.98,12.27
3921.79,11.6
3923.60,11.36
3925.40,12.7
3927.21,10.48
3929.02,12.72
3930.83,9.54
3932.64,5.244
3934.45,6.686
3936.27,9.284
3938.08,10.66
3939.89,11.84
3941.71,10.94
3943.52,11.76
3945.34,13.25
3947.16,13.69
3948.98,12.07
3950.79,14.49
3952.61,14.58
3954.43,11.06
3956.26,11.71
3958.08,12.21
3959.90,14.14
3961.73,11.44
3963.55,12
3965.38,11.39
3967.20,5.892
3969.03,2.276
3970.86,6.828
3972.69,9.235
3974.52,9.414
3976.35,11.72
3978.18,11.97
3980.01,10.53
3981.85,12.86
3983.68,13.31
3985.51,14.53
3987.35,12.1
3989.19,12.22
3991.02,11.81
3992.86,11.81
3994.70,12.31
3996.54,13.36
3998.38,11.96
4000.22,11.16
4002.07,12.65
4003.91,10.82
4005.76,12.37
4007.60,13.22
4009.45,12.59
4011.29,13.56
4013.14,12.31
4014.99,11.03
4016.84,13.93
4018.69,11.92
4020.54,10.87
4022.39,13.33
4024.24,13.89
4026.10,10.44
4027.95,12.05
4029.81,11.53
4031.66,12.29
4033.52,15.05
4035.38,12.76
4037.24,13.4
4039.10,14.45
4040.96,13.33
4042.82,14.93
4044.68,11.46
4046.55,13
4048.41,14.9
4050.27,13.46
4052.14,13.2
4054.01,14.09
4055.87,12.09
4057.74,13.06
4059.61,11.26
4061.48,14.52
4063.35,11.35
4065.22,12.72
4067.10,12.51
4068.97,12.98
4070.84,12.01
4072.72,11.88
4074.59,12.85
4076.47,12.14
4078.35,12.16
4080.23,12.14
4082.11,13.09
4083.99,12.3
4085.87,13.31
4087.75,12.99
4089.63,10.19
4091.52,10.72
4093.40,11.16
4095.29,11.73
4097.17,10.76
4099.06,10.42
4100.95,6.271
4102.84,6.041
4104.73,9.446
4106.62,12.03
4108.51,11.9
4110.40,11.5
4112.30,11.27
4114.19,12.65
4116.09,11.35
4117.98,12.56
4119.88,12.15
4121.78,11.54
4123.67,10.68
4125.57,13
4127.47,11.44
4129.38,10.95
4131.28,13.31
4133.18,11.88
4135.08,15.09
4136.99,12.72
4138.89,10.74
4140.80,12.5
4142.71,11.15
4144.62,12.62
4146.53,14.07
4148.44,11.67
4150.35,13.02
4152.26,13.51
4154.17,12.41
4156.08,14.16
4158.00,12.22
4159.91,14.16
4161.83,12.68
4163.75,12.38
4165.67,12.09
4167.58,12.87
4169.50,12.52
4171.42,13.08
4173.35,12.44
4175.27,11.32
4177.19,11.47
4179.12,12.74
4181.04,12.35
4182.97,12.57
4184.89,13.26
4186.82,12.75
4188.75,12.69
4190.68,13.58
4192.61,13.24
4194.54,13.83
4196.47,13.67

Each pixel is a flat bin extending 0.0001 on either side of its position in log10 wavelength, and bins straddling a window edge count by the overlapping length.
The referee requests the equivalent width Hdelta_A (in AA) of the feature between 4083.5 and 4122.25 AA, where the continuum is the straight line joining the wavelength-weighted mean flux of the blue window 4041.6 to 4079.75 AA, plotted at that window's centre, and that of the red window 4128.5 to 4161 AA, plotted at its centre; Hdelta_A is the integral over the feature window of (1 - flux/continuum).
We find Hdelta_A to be 5.3 AA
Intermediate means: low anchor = 12.8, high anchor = 12.7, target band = 11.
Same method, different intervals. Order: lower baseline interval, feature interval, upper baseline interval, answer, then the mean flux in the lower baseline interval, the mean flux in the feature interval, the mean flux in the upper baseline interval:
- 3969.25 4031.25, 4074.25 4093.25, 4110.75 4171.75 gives 0.1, 11.8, 12.1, 12.4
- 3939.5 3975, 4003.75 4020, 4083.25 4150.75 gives -1.8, 11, 12.5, 11.6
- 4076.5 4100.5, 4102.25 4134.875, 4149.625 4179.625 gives 1.4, 11.6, 11.5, 12.7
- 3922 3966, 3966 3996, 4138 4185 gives 2.7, 11.5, 10.6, 12.5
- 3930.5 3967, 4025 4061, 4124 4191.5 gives -3.4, 11.3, 13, 12.6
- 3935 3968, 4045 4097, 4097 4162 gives -2.9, 11.8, 12.5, 11.8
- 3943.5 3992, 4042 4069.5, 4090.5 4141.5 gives -4.0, 11.4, 13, 11.3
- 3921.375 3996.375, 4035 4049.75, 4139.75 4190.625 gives -2.3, 11.1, 13.6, 12.7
